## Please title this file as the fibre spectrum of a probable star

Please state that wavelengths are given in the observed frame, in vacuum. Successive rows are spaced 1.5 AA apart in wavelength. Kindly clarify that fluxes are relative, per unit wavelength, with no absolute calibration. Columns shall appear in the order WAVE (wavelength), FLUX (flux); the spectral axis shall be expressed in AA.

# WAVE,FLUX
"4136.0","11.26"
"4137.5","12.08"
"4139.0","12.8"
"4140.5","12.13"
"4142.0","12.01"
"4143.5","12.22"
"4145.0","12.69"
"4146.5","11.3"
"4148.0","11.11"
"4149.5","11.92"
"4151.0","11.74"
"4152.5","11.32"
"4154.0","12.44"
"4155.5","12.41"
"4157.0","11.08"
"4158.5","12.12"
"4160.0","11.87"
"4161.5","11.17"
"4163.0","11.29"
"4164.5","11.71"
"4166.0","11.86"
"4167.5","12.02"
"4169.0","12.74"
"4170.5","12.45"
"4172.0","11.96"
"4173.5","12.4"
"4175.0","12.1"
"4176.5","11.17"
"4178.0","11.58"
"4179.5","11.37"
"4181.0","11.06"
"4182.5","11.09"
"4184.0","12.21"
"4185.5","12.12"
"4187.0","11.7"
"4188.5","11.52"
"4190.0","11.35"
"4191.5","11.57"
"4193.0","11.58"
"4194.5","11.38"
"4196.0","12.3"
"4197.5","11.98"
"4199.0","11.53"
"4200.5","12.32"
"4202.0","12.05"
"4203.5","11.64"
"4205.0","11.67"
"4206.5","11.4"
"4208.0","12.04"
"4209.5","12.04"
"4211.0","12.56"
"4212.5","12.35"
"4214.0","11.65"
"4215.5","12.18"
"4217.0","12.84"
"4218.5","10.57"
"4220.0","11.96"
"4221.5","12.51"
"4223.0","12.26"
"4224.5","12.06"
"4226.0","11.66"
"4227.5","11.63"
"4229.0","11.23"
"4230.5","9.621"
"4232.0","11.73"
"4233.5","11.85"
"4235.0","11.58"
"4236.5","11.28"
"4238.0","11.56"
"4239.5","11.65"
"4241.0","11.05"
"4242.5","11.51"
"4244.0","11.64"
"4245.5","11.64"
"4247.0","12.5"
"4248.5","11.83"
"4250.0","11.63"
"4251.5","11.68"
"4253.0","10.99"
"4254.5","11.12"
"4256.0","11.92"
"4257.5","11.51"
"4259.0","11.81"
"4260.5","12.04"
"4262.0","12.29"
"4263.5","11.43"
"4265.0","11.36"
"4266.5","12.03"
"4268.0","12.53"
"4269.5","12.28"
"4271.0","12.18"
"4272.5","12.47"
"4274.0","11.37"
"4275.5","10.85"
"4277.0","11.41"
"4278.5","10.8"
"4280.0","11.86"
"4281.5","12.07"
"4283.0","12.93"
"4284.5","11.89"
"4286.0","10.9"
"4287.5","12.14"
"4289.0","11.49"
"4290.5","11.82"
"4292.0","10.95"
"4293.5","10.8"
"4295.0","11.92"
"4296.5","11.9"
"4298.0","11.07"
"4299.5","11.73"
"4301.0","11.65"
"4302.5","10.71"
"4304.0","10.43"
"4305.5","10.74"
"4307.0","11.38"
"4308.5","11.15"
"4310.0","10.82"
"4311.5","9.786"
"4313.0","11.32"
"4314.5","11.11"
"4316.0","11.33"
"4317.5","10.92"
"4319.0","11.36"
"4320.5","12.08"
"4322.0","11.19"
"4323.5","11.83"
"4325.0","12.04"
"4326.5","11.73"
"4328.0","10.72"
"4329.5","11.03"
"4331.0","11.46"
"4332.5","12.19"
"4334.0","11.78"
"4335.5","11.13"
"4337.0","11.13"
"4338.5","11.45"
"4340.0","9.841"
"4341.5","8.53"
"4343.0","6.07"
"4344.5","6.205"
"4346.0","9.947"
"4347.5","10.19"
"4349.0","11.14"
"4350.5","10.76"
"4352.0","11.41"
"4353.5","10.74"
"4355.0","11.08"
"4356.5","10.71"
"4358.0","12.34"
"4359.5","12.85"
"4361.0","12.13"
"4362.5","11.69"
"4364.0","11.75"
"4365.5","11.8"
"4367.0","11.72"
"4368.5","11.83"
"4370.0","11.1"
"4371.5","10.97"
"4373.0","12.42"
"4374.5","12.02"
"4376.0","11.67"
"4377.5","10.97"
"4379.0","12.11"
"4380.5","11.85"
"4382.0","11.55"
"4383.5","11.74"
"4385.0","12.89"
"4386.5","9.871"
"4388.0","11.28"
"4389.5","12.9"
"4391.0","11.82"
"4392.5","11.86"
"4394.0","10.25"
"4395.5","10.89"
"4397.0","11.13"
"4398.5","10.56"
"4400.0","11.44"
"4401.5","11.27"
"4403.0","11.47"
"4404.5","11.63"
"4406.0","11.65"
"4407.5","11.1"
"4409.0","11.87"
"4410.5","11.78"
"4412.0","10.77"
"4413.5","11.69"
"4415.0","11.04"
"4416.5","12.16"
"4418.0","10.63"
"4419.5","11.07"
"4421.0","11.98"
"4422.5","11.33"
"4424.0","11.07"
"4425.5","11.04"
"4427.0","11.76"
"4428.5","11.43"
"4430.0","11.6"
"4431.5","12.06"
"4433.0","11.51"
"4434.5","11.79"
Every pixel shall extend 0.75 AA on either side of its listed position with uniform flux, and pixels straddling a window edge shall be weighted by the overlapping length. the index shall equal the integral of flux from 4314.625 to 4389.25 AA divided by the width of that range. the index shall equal 11.2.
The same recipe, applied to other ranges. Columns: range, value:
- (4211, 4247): 11.7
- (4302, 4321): 11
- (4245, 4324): 11.5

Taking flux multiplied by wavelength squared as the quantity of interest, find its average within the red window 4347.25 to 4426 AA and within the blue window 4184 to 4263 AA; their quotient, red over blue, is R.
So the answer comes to 1.05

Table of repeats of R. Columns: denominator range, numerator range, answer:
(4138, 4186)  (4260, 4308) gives 1.04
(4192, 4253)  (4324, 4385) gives 1.01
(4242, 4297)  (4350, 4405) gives 1.03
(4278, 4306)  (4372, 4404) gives 1.05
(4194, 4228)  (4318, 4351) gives 0.94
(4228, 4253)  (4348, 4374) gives 1.06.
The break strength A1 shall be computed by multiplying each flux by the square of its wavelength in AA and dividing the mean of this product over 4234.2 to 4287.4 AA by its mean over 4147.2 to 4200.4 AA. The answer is 1.04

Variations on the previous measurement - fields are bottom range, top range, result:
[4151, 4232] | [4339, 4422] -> 1.04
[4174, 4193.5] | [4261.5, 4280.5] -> 1.06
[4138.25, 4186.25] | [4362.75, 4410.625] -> 1.08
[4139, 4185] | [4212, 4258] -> 1.02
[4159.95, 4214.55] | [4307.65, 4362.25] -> 0.99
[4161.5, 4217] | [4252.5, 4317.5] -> 1.02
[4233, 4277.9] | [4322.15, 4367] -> 0.97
